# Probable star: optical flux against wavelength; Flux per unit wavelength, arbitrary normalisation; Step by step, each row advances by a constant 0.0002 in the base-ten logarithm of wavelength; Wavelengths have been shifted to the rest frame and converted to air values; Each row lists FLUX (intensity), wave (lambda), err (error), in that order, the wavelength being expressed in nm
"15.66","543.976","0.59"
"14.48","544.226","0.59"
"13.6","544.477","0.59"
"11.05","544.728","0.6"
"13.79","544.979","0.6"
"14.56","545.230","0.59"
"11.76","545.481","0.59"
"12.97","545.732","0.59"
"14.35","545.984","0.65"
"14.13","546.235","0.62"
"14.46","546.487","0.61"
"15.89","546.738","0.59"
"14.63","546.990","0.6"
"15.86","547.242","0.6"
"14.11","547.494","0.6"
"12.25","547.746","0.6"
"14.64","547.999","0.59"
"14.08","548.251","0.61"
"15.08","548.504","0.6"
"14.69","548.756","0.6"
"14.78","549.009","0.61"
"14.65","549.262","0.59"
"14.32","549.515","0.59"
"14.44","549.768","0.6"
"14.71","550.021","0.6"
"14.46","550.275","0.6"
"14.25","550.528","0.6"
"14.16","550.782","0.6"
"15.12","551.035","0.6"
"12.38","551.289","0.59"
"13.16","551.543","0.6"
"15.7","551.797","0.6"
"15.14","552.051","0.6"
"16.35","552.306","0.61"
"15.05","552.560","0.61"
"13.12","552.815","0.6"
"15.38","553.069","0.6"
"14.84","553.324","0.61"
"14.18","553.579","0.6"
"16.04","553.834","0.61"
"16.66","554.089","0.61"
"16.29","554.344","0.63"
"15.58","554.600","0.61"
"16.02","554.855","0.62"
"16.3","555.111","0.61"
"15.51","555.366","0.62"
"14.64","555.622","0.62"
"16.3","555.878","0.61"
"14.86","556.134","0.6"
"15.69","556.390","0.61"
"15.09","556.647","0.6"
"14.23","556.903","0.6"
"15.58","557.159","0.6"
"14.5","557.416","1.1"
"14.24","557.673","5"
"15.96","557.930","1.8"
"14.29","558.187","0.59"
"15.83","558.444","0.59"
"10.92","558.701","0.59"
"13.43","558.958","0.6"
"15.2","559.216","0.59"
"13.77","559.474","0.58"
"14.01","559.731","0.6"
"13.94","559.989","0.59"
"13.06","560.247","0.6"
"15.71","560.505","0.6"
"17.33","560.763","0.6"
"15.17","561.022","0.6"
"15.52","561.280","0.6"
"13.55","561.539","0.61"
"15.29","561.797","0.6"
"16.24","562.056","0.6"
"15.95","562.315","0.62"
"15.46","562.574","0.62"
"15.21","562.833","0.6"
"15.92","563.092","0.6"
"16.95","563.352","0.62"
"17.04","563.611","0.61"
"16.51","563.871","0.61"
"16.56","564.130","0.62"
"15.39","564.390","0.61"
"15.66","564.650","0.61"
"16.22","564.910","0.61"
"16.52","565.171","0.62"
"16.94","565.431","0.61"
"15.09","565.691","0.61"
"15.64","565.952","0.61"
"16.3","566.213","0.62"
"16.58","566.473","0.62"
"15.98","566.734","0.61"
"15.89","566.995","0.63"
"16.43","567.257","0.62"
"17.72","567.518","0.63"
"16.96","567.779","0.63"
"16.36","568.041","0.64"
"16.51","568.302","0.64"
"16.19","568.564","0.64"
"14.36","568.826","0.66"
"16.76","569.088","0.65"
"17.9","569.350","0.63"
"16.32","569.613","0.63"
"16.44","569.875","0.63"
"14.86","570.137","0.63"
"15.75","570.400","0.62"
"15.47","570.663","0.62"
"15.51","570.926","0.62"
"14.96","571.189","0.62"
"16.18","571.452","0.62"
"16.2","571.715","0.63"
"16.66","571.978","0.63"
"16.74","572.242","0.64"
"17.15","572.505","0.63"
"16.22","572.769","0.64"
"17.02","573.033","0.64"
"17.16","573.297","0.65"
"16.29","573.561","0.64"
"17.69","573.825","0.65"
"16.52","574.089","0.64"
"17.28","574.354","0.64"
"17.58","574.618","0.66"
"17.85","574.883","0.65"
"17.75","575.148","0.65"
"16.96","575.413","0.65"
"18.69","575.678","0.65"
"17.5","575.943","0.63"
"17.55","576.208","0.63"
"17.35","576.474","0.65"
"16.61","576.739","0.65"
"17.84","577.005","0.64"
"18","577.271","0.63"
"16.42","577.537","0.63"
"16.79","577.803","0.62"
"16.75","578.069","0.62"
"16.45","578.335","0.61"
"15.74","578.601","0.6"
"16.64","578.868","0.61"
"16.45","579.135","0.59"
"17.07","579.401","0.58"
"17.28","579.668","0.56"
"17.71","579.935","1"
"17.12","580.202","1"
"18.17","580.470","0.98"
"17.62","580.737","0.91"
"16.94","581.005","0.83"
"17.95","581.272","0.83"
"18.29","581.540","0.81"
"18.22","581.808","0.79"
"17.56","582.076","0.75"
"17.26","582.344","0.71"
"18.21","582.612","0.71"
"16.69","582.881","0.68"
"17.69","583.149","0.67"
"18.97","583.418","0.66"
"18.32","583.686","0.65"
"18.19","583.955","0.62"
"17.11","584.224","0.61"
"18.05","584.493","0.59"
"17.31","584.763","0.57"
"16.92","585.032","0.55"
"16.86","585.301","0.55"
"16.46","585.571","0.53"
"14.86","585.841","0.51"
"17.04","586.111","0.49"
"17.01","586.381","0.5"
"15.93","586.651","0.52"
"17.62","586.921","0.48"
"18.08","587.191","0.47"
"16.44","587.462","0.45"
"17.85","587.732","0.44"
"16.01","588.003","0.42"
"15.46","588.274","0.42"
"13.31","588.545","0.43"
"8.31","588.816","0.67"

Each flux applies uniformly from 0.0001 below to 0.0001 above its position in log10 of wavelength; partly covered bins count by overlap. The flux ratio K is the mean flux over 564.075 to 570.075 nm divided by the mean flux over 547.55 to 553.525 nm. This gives 1.1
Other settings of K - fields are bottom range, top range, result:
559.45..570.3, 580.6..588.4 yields 1.09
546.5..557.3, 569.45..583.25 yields 1.14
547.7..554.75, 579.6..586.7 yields 1.18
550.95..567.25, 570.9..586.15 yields 1.12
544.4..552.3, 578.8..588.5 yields 1.21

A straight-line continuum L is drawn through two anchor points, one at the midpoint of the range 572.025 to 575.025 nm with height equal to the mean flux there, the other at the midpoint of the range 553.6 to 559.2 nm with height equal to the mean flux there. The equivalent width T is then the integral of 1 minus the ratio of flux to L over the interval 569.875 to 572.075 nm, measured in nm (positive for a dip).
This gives 0.13 nm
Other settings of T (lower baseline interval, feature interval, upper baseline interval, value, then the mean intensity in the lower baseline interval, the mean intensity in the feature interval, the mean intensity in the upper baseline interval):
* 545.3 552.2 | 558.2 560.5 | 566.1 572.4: 0.210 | 14.3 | 13.9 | 16.2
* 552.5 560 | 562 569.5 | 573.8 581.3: -0.139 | 14.9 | 16.2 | 17.2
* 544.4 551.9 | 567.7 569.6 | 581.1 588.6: -0.070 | 14.1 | 16.4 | 17.2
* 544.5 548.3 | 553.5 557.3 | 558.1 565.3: -0.222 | 13.9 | 15.5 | 15.2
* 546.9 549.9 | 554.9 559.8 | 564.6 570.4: 0.163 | 14.5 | 14.8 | 16.3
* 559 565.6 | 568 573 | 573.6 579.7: 0.094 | 15.5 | 16.1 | 17.1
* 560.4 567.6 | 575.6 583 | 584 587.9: -0.273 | 16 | 17.3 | 17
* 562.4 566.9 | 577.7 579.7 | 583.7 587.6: 0.014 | 16.1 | 16.6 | 17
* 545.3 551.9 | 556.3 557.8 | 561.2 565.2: 0.032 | 14.3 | 14.9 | 15.9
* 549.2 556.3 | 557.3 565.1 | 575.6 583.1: 0.279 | 15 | 15.2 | 17.3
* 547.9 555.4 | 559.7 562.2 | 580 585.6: 0.110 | 14.9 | 15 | 17.6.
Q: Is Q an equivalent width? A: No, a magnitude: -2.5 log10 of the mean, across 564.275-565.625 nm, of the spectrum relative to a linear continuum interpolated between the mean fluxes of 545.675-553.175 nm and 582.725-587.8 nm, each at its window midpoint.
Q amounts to -0.03 mag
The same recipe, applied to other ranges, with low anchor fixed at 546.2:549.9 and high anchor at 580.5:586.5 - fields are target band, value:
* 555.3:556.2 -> -0.01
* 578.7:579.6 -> 0.02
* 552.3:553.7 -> 0.02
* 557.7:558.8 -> 0.08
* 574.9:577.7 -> -0.04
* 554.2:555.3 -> -0.07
